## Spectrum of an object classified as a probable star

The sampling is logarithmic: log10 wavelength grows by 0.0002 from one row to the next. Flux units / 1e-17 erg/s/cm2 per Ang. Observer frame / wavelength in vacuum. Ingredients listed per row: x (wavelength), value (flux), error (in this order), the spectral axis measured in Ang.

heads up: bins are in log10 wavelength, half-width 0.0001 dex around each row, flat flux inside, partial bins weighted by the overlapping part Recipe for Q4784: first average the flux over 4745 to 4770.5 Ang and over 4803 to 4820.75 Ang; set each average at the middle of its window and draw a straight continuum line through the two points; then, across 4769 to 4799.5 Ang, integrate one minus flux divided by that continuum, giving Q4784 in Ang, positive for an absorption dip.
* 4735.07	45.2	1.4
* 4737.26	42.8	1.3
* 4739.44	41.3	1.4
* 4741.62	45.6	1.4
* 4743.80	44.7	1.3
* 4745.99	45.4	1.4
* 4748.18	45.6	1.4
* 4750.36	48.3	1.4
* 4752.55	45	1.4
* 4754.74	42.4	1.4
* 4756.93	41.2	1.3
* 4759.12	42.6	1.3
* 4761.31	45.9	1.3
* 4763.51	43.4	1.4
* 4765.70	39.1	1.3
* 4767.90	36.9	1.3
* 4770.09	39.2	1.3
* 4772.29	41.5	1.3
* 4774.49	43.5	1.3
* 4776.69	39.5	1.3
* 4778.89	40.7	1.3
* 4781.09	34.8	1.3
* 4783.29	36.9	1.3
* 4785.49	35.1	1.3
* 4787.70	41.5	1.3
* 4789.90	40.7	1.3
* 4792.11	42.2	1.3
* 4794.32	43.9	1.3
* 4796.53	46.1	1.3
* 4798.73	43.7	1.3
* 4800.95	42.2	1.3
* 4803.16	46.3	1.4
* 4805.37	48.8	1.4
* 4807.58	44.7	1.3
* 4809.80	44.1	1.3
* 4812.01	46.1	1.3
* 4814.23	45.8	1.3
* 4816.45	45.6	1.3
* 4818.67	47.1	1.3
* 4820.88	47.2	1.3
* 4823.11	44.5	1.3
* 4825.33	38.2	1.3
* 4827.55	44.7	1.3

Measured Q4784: 2.68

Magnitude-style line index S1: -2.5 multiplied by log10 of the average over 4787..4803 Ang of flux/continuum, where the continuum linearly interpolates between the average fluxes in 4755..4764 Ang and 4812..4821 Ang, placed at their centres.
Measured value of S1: 0.05 mag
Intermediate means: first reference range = 43.2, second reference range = 46.3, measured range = 43.1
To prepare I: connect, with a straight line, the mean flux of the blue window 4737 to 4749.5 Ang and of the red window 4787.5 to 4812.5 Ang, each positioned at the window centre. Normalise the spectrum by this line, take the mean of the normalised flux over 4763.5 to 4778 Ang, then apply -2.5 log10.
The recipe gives 0.11 mag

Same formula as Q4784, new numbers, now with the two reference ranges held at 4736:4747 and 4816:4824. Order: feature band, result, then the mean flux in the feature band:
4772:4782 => 1.1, 40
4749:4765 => 0.1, 44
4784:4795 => 1.2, 40.4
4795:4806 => 0.1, 45.2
